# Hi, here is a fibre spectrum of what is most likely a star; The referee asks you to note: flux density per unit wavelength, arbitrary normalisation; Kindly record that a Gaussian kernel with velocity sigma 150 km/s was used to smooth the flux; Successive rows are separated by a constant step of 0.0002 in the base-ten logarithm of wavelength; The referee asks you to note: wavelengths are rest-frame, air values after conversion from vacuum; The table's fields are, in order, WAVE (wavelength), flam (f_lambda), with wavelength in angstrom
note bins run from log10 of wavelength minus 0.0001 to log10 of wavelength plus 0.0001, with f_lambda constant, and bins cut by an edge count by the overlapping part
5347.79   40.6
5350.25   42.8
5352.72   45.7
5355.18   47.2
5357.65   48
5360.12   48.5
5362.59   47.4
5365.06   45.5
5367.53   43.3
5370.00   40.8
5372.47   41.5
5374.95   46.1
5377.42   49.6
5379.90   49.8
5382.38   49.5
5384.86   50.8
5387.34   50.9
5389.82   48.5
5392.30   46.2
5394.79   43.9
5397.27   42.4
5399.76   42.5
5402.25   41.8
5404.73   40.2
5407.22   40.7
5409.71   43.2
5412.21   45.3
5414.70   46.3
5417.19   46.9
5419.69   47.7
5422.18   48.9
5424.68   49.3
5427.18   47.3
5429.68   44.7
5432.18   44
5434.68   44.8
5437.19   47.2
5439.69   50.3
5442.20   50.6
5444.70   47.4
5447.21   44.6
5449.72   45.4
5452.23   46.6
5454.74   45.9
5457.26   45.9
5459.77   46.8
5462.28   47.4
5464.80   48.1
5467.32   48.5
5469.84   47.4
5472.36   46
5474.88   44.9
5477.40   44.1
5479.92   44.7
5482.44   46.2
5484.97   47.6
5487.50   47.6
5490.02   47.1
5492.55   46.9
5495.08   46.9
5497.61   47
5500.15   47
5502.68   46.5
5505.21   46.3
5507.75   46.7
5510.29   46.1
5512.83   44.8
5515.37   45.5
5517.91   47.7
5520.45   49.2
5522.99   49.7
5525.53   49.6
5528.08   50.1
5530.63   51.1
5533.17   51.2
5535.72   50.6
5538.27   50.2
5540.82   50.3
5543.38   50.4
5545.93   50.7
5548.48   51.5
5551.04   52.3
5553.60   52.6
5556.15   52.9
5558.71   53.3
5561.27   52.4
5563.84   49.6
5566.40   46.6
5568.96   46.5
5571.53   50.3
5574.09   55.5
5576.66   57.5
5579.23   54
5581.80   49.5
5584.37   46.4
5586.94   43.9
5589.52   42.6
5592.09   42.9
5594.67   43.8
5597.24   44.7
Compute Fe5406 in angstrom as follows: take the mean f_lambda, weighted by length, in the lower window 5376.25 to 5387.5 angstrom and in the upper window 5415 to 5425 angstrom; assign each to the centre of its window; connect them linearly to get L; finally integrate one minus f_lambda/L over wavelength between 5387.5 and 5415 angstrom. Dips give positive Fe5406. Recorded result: 2.8 angstrom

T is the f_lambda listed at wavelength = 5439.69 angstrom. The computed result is 50.3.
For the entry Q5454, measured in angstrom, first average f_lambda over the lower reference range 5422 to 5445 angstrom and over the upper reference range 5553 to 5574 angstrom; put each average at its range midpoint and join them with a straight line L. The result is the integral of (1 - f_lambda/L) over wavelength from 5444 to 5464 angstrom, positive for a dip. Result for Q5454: 0.69 angstrom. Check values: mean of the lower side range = 47.4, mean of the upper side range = 50.8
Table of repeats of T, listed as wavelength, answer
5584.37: 46.4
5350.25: 42.8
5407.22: 40.7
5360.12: 48.5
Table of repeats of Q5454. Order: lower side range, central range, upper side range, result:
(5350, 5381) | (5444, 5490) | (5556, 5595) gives 1.1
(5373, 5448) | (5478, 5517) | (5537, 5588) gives 2.0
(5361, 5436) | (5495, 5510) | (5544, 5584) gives 0.8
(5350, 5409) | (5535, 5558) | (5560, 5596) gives -1.5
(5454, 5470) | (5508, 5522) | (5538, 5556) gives 0.9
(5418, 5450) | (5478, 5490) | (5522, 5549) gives 0.6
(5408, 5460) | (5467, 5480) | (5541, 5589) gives 0.5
